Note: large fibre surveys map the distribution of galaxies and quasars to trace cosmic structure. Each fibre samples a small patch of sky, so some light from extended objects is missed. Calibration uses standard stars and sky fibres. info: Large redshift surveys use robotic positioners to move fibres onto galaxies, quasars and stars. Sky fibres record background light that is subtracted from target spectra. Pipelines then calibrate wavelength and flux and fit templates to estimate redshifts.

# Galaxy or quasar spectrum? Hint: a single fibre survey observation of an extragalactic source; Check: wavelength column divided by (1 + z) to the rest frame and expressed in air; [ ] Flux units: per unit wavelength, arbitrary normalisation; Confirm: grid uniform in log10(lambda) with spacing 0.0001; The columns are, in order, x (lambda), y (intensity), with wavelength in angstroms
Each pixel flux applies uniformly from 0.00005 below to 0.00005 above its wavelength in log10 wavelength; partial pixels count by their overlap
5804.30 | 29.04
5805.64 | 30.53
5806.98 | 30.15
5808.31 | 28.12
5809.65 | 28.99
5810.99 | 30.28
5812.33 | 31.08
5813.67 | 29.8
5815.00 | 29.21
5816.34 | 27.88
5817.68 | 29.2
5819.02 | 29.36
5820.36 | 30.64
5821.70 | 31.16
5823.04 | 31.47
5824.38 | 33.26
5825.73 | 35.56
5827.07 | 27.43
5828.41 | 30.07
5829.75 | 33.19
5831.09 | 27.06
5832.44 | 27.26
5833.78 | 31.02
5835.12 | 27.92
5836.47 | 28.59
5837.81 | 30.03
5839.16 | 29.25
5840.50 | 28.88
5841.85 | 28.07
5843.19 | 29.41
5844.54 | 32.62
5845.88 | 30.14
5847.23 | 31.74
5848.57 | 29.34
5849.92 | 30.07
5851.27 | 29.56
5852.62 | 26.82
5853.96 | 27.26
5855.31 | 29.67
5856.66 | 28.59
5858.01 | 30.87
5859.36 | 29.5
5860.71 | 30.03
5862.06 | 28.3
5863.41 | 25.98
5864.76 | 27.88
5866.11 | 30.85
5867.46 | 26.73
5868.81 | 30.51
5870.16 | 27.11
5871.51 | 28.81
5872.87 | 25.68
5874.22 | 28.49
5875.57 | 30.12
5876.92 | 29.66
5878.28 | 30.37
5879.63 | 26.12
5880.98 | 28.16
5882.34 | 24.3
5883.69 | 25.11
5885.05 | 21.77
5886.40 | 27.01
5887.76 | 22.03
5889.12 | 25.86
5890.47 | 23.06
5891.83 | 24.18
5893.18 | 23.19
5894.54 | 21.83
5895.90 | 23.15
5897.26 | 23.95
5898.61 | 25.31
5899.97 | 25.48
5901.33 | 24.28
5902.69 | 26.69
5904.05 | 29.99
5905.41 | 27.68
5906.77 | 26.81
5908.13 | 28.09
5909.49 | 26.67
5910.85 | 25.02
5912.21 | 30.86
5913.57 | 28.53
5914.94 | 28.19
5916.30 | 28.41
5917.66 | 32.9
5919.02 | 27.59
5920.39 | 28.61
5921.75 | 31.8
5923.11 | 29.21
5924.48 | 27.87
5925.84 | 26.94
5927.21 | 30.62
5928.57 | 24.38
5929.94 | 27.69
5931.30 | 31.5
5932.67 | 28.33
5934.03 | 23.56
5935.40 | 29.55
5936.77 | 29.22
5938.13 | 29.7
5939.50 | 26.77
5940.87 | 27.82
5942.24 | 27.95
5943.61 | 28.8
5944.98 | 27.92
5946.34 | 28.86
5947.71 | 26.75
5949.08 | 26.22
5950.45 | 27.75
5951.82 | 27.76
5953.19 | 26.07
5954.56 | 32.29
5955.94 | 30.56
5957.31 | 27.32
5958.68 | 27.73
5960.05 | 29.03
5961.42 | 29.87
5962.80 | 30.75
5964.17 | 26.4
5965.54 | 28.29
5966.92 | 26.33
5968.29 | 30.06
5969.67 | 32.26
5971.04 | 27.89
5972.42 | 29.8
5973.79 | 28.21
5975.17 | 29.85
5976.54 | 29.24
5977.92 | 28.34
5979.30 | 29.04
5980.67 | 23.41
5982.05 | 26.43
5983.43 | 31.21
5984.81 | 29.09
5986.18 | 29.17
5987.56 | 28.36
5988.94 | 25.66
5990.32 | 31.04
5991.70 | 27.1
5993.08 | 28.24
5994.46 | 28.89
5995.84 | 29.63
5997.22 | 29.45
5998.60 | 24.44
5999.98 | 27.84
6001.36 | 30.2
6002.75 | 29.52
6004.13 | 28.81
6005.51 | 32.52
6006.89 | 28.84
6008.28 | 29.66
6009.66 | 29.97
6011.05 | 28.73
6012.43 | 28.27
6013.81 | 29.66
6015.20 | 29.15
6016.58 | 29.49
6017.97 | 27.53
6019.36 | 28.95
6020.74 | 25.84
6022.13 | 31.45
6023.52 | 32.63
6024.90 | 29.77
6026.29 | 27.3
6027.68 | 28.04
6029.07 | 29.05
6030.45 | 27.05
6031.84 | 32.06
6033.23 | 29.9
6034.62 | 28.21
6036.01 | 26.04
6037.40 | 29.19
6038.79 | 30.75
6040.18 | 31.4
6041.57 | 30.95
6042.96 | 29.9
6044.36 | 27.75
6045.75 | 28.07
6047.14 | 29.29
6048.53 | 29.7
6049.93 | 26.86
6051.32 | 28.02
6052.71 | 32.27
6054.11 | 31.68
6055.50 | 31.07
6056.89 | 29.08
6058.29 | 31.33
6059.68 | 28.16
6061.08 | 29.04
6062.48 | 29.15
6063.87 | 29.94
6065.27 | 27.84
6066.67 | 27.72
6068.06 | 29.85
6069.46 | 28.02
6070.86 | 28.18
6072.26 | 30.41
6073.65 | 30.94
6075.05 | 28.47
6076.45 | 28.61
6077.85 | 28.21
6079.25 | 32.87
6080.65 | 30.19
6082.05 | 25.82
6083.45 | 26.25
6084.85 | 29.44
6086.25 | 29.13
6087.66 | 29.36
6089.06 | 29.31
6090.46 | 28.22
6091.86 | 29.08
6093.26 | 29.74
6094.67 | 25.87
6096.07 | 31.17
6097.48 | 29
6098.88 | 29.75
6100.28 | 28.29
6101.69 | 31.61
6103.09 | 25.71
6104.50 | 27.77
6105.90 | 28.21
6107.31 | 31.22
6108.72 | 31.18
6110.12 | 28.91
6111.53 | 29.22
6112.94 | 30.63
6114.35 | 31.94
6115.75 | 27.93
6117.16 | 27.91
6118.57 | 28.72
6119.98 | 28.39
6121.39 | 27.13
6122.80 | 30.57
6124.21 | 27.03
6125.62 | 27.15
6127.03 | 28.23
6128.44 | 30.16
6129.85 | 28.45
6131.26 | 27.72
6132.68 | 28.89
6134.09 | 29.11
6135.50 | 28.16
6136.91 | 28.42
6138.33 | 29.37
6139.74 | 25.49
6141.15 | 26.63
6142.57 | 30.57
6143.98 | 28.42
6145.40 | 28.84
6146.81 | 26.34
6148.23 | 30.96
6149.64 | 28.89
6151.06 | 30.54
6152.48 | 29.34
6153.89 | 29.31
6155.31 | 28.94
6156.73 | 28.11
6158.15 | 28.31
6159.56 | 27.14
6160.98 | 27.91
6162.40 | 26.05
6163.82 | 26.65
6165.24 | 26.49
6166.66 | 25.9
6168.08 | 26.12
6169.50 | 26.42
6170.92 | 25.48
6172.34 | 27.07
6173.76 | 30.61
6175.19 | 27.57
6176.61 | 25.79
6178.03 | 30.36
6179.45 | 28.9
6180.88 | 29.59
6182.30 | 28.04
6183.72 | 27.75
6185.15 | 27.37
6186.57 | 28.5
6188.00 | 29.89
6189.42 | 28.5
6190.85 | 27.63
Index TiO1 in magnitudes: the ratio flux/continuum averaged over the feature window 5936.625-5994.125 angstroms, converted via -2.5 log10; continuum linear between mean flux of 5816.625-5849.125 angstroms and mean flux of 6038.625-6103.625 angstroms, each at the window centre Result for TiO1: 0.04 mag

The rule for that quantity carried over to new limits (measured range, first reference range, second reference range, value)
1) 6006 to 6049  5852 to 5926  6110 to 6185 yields -0.053 mag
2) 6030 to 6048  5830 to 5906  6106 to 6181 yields -0.046 mag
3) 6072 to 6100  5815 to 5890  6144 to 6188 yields -0.033 mag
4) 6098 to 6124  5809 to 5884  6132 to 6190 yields -0.032 mag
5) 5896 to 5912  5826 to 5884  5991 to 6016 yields 0.099 mag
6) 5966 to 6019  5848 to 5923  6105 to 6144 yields -0.029 mag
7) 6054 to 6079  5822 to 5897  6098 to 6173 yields -0.038 mag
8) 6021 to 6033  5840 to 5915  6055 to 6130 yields -0.037 mag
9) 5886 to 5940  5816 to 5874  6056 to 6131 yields 0.086 mag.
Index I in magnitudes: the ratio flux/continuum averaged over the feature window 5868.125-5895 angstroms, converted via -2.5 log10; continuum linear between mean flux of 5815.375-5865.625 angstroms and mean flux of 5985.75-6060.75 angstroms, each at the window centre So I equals 0.128 mag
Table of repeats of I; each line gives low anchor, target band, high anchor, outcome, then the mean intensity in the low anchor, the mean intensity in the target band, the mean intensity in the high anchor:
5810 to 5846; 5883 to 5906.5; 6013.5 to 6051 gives 0.20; 30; 24.8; 29.1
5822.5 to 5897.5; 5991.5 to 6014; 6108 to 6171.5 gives -0.03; 28.1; 29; 28.3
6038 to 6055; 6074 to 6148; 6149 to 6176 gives -0.01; 29.7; 28.8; 27.7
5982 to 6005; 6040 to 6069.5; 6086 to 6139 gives -0.02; 28.6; 29.4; 28.9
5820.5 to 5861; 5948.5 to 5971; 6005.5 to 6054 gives 0.03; 29.9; 28.7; 29.2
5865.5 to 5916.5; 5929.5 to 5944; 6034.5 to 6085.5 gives -0.04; 26.6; 28.3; 29.2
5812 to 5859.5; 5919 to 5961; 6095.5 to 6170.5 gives 0.04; 29.8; 28.3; 28.5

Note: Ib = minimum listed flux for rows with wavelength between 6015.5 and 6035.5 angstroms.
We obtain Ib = 25.84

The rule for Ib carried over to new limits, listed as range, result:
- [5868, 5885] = 24.3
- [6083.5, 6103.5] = 25.71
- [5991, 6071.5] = 24.44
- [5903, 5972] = 23.56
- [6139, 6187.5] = 25.48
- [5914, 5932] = 24.38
